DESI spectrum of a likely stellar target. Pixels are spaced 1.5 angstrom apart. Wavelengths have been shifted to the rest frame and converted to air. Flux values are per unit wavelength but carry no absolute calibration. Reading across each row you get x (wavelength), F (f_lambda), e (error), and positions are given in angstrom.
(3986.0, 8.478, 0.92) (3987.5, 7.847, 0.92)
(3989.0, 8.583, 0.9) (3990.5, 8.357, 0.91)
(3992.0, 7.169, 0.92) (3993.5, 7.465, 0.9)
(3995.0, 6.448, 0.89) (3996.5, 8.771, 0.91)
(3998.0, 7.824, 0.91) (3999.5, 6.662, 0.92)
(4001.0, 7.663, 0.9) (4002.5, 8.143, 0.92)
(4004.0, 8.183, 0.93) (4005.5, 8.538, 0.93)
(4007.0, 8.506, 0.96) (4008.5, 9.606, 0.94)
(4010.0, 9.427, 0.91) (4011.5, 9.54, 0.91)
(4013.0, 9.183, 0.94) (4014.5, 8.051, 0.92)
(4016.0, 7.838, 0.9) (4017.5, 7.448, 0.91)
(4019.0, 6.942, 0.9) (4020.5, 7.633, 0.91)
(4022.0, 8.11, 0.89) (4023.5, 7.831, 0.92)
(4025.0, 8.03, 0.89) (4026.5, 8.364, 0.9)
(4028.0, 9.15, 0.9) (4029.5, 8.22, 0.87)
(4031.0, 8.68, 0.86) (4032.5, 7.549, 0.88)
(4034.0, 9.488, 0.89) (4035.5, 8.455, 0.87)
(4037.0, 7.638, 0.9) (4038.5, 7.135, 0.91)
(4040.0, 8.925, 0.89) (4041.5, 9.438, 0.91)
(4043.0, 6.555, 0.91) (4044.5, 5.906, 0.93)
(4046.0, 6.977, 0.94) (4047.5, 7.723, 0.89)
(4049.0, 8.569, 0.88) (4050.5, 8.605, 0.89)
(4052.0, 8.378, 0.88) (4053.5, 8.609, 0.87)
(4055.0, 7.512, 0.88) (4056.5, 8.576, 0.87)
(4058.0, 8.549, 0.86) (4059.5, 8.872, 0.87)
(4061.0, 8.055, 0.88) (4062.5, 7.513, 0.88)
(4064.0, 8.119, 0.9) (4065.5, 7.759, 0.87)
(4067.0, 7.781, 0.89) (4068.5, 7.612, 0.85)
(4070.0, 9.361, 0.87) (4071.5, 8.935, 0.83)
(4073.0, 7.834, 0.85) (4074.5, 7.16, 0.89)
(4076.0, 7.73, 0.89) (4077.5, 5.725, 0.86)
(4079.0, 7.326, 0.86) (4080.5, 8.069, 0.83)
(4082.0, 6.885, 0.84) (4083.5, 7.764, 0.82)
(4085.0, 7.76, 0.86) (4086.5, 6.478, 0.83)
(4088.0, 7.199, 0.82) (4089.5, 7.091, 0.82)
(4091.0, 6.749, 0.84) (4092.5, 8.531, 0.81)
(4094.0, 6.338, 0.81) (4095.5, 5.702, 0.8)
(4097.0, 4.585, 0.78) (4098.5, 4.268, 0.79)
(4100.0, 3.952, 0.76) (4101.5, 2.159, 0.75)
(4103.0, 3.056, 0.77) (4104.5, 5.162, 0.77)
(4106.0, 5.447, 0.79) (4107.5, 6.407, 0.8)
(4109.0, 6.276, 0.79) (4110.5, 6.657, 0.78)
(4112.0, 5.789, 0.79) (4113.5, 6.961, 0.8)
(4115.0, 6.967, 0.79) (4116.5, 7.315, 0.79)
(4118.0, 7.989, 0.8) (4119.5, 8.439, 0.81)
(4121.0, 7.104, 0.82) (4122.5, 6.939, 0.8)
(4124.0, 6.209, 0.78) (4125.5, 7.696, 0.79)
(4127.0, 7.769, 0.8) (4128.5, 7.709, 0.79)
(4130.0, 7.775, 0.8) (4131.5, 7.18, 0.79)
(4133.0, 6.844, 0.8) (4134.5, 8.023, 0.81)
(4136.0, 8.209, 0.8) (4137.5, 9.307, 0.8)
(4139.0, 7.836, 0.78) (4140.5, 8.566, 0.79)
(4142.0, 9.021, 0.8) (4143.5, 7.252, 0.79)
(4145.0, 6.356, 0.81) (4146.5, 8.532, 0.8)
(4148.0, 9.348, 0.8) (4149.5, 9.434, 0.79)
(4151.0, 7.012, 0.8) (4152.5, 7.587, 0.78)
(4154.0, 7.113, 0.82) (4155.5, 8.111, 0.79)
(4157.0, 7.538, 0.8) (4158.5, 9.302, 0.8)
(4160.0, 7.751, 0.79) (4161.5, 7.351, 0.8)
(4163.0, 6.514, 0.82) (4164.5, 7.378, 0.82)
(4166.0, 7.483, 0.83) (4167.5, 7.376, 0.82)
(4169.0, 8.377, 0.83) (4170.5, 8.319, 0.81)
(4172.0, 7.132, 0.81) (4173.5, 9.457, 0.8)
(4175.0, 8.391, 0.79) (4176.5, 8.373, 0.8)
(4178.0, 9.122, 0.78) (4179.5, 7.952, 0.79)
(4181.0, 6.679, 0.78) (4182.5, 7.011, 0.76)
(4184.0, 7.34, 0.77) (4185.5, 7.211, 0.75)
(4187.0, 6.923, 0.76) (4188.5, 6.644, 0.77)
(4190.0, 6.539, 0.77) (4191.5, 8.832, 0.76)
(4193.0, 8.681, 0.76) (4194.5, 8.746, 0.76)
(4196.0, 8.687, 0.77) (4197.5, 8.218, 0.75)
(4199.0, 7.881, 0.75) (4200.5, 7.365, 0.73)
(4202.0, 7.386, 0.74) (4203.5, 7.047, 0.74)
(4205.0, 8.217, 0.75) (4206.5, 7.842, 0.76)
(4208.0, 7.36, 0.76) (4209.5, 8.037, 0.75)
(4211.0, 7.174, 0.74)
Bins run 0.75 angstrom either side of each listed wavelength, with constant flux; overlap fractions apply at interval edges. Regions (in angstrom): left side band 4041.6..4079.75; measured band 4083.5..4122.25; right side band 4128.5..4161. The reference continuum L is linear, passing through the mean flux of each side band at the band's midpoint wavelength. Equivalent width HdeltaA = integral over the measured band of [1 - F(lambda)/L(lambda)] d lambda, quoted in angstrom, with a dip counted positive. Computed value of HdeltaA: 8.4 angstrom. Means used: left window 7.86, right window 7.99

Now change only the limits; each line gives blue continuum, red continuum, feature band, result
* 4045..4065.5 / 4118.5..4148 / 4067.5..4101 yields 4.5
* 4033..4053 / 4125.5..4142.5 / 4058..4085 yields 0.6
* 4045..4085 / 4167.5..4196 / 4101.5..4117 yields 4.1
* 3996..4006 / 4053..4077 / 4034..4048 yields 0.5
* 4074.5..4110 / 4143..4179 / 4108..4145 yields -2.2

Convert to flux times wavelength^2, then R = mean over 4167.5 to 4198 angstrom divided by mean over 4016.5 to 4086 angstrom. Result 1.06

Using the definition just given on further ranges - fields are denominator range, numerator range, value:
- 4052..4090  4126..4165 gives 1.05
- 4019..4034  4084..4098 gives 0.84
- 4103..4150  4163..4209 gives 1.09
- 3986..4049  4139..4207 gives 1.05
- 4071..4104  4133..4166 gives 1.28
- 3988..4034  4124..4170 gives 1.03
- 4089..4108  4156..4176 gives 1.54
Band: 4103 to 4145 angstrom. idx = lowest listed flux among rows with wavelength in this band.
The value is 3.056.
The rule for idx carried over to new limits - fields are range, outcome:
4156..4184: 6.514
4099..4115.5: 2.159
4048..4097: 4.585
